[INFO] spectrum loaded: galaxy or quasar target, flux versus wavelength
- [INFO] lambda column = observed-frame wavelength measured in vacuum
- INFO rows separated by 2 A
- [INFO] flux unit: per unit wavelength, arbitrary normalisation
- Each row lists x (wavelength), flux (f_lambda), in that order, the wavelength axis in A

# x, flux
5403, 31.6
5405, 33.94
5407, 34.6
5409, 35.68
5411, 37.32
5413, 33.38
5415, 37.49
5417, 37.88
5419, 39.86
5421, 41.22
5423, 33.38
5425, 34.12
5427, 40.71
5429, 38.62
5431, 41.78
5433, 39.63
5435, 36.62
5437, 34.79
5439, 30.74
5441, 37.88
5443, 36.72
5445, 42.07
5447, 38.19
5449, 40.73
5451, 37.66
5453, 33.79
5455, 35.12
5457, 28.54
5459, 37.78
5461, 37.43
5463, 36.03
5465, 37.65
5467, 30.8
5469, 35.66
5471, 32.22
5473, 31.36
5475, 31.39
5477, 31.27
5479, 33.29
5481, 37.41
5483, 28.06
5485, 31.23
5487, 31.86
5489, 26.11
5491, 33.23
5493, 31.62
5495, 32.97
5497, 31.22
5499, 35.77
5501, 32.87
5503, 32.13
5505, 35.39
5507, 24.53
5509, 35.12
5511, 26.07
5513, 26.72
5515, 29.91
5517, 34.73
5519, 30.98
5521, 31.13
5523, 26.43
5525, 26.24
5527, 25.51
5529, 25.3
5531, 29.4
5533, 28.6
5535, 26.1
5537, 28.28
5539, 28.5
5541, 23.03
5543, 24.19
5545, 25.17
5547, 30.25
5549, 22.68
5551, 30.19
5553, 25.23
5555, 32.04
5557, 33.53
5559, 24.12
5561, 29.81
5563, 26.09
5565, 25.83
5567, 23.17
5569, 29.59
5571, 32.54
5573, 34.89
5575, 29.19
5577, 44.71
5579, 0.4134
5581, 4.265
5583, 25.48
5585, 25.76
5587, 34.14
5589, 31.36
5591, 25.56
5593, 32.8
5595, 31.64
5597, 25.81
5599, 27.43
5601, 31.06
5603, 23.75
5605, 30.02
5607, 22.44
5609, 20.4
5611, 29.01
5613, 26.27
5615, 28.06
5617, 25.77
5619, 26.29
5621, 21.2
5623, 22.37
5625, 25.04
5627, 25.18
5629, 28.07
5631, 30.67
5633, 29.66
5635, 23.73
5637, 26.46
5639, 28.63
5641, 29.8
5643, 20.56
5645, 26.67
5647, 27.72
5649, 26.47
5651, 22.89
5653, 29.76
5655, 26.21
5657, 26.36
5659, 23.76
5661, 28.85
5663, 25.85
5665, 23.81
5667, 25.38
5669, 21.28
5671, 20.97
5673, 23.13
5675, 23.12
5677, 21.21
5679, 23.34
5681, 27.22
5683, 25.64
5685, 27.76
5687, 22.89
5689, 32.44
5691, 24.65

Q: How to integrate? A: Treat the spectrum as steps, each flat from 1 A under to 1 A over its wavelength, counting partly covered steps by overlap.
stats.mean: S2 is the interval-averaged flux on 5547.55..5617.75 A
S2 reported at 27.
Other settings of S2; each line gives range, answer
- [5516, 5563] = 27.9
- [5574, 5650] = 26.2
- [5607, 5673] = 25.6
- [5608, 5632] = 25.7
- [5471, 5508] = 31.8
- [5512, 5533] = 28.6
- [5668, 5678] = 21.9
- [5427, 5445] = 37.6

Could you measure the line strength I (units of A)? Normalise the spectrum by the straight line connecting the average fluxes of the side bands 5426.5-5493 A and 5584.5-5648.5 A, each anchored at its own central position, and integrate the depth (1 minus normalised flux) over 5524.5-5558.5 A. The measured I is 3.86 A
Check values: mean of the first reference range 34.9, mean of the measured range 27.3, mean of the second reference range 27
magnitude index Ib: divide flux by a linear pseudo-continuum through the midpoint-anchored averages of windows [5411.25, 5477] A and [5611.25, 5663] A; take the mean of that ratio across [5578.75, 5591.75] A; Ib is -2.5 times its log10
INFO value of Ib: 0.291 mag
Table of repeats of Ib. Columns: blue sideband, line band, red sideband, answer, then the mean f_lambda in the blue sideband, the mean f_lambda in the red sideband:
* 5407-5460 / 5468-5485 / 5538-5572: 0.04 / 36.9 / 27.4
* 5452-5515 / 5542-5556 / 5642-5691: 0.10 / 32.4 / 25.1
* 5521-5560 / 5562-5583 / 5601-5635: 0.07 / 27.2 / 26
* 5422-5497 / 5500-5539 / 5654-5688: 0.09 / 34.8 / 24.5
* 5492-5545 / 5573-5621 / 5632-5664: 0.05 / 29.3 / 26.5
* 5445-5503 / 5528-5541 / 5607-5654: 0.13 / 33.7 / 26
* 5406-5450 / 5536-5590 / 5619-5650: 0.12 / 37.4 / 26.2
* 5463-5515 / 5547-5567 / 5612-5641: 0.06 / 31.9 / 26.4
